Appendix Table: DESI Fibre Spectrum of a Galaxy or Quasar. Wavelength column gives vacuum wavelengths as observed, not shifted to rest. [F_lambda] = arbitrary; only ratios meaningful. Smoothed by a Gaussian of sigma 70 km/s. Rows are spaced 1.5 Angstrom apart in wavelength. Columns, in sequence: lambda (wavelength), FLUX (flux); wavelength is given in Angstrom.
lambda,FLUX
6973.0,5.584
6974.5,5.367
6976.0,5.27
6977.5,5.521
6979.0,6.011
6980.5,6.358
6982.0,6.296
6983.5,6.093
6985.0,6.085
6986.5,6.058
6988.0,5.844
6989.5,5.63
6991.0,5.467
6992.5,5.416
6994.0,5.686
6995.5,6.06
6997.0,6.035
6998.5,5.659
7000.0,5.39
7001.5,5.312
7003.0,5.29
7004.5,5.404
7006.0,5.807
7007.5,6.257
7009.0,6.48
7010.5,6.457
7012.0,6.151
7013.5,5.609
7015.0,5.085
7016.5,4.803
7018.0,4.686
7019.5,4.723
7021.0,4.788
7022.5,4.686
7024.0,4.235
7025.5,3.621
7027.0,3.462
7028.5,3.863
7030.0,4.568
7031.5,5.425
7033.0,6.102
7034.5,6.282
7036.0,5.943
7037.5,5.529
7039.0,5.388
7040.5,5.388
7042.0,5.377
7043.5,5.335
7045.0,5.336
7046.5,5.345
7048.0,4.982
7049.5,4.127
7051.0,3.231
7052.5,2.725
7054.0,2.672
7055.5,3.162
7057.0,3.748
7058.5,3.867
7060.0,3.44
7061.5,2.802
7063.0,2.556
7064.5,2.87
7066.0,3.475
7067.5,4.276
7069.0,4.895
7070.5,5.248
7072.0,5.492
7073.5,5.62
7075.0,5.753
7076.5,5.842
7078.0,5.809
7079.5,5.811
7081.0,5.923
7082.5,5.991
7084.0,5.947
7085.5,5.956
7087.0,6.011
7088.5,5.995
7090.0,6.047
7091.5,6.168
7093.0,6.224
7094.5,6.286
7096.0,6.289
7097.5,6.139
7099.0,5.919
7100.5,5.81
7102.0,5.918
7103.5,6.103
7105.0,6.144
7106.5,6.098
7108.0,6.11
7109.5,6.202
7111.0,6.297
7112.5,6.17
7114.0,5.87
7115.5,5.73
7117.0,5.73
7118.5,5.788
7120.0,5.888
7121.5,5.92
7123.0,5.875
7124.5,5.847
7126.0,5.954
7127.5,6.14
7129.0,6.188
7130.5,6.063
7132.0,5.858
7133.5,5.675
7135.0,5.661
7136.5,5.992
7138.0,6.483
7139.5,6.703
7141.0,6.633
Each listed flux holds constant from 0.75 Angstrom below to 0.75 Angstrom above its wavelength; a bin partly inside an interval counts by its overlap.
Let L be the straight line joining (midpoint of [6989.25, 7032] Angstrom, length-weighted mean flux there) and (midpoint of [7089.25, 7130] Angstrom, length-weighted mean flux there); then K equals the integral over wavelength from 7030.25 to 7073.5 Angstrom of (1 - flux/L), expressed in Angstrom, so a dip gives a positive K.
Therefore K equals 8.3 Angstrom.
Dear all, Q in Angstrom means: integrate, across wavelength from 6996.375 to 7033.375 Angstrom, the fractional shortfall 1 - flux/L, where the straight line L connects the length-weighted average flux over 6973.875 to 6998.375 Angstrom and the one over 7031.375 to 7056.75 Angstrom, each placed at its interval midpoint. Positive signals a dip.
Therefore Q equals 1.0 Angstrom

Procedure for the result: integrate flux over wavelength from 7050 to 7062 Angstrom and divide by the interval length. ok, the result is 3.23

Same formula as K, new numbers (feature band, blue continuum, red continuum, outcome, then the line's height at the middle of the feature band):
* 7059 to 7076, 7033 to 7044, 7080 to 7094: 4.75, 5.88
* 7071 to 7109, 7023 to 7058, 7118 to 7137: -4.47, 5.35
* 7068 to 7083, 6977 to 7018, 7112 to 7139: 0.67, 5.87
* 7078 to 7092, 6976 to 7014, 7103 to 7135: -0.07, 5.94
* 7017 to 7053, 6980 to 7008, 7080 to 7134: 6.48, 5.87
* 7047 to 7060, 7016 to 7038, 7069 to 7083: 4.16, 5.29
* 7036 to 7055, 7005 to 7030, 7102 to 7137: 2.26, 5.29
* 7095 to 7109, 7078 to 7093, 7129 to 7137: -0.28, 5.95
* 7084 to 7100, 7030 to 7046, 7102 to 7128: -0.63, 5.86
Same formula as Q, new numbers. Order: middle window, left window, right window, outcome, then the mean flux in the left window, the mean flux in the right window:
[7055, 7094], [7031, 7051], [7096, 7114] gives 5.27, 5.35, 6.08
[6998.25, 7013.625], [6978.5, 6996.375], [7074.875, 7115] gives 0.32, 5.92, 6.03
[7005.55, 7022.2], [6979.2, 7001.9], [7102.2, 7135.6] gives 1.02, 5.84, 5.97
